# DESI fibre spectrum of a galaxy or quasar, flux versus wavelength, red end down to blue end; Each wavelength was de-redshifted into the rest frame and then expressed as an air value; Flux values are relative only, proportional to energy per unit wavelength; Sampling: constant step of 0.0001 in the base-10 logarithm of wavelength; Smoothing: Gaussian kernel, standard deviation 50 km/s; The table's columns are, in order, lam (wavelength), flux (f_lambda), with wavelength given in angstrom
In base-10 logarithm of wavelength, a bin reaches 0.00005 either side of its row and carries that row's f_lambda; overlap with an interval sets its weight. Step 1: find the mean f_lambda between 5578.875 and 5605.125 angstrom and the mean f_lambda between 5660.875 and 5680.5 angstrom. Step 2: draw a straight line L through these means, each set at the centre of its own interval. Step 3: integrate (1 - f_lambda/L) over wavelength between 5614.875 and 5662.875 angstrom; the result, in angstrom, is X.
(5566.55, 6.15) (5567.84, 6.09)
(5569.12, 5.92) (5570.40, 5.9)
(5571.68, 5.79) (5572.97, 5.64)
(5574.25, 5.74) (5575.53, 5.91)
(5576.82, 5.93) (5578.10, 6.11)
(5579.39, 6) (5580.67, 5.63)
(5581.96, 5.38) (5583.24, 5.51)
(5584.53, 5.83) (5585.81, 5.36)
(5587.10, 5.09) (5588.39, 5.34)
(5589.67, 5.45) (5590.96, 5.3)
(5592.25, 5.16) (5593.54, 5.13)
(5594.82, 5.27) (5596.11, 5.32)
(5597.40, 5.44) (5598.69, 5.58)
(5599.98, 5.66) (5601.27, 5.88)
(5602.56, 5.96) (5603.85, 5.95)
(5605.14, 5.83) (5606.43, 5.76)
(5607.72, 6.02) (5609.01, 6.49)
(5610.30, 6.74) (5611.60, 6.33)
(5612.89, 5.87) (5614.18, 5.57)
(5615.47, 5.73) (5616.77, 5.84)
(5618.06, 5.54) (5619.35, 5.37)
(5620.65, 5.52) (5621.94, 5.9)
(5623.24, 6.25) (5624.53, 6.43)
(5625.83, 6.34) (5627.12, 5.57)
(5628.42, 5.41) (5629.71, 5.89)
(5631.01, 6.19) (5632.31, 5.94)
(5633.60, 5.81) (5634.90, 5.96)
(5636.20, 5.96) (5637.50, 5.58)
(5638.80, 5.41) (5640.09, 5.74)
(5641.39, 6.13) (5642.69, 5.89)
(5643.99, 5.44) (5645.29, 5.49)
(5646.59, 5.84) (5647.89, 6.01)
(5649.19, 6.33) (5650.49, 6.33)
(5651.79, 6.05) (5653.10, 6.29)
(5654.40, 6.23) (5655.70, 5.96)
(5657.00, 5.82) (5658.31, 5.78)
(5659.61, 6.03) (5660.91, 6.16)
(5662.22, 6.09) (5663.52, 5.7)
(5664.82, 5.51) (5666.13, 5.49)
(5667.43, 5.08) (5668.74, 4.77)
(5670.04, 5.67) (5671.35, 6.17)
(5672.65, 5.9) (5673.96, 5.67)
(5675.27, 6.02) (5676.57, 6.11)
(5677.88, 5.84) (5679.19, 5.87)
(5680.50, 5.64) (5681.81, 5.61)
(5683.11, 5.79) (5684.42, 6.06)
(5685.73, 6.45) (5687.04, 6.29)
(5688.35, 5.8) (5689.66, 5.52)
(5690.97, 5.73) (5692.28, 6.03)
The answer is -2.2 angstrom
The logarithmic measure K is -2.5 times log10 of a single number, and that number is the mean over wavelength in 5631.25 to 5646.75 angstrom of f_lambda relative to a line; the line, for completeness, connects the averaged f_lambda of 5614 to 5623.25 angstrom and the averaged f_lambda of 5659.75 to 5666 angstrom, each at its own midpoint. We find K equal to -0.003 mag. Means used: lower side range 5.68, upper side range 5.85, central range 5.77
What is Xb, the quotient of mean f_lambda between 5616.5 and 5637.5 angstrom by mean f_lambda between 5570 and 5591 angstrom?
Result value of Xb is 1.04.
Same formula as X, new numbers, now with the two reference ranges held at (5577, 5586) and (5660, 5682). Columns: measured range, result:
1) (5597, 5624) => -0.71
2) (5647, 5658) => -0.74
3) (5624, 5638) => -0.46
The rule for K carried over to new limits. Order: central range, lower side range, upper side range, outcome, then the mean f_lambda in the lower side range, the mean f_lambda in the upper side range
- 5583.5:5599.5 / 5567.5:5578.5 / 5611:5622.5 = 0.09 mag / 5.89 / 5.74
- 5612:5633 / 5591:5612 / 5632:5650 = -0.01 mag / 5.76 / 5.83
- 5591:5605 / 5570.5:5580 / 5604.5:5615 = 0.09 mag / 5.87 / 6.07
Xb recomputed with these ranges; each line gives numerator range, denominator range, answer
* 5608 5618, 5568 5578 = 1.03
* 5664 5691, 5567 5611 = 1.01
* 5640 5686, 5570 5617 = 1.03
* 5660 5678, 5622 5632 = 0.95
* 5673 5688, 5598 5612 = 0.99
